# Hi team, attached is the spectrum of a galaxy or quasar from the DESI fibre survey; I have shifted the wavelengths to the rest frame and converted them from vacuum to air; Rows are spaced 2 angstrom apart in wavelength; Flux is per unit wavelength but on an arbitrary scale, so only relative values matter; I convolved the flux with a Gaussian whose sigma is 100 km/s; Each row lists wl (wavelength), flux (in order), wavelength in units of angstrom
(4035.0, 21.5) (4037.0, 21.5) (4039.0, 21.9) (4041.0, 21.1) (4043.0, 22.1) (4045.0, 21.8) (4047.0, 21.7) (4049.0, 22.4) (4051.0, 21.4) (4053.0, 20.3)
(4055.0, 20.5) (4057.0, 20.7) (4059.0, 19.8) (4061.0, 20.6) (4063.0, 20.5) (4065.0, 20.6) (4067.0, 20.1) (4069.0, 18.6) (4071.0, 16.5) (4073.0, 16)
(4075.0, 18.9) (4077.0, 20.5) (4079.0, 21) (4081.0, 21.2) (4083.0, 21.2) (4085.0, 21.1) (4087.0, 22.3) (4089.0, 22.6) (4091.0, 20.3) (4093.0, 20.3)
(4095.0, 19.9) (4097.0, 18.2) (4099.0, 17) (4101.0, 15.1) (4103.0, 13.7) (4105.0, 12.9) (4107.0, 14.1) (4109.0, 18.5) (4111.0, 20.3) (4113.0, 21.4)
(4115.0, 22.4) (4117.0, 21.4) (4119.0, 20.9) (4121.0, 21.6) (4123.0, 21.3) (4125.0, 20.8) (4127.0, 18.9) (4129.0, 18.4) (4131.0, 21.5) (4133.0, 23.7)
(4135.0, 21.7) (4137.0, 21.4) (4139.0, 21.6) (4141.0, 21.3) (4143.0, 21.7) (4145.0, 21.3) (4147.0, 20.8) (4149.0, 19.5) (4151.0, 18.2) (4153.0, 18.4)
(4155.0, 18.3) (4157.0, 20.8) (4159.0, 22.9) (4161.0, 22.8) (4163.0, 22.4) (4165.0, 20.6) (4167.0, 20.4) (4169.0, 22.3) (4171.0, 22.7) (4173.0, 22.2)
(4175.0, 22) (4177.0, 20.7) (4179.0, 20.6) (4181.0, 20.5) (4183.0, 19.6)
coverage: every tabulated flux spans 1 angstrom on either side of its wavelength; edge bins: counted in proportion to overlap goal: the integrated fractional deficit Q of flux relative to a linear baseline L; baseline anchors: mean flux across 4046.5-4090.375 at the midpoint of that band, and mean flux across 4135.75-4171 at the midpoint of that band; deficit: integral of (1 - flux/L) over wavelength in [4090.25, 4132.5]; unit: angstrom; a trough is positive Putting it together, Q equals 3.3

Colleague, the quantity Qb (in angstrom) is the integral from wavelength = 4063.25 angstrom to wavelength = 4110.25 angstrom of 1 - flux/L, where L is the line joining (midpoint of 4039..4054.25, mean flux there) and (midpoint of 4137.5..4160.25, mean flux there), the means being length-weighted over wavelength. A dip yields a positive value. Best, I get 5.3 angstrom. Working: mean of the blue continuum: 21.5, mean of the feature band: 18.8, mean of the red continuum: 20.5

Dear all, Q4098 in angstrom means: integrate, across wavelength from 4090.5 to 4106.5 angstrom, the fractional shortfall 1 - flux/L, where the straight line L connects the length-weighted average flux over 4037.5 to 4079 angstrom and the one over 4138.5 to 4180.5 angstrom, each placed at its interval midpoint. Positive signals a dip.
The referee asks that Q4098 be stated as 2.8 angstrom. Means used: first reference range 20.3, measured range 17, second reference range 21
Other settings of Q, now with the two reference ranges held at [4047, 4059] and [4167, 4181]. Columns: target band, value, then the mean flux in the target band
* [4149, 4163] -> 0.75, 20.3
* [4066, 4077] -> 1.49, 18.2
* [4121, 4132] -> 0.53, 20.3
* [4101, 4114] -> 2.80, 16.7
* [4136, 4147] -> 0.01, 21.4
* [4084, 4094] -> -0.07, 21.3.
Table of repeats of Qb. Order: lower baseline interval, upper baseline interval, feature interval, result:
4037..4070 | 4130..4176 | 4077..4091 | -0.3 angstrom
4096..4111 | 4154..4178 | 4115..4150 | -4.9 angstrom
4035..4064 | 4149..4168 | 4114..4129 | -0.1 angstrom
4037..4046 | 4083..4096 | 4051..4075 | 2.1 angstrom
